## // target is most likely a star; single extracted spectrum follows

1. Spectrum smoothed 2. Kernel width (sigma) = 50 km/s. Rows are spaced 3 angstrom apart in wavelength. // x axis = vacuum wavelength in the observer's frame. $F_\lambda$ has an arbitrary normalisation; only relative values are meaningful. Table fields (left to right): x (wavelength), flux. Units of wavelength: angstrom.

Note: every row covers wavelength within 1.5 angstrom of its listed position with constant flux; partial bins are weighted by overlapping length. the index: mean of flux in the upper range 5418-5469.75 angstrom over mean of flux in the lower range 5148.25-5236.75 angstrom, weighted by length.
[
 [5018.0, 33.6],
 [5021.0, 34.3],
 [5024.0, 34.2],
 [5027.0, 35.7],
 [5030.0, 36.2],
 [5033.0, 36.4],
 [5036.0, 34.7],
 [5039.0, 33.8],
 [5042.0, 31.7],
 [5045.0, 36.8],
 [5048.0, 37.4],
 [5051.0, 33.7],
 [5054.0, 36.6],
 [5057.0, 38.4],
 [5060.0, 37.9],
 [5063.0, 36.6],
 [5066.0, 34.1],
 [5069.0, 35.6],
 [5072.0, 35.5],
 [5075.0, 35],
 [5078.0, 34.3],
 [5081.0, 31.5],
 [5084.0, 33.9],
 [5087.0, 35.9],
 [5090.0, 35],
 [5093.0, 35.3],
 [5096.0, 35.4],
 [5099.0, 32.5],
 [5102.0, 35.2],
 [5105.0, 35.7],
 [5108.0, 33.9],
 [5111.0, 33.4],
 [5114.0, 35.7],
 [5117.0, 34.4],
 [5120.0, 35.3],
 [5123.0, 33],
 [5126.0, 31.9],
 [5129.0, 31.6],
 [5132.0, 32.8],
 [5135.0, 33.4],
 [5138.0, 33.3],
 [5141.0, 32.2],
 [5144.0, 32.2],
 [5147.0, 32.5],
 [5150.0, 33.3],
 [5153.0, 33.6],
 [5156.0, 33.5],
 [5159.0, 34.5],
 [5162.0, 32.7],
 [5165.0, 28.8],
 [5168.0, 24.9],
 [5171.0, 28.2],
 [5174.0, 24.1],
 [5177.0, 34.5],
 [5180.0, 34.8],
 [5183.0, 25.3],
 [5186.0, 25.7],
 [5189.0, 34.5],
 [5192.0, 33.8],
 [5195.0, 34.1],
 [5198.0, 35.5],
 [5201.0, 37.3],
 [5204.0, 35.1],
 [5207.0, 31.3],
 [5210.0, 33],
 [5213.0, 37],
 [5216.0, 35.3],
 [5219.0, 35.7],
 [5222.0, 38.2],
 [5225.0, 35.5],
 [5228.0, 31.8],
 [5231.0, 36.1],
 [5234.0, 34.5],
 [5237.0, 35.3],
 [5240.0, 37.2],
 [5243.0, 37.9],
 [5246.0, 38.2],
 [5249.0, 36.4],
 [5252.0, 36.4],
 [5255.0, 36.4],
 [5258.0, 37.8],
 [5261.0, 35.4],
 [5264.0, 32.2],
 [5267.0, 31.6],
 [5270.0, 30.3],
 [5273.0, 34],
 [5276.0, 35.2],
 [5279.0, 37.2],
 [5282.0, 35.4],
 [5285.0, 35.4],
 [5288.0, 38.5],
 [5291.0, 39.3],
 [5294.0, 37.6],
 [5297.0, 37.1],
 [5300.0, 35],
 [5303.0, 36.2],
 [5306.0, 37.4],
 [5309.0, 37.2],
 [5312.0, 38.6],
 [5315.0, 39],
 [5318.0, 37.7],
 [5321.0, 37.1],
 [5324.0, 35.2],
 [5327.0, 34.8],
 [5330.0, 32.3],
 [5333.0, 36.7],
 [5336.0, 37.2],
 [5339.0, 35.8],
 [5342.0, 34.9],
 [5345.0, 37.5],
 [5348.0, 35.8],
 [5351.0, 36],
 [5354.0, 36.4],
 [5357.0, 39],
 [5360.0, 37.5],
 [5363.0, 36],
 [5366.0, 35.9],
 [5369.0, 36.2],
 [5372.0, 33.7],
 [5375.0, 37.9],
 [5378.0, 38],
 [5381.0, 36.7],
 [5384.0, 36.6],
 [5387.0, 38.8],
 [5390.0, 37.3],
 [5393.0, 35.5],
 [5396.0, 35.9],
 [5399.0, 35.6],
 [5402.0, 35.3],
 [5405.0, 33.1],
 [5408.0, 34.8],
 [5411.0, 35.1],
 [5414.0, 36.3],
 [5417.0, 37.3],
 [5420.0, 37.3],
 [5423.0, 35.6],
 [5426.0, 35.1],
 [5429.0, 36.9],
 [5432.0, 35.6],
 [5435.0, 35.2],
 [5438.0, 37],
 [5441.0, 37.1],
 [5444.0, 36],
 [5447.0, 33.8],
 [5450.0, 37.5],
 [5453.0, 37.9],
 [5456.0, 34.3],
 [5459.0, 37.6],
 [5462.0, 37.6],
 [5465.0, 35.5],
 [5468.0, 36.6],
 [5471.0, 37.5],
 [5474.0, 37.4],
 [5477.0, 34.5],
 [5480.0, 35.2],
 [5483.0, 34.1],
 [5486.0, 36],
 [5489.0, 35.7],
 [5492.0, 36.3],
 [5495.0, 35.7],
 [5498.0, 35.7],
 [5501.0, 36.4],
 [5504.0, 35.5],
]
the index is 1.10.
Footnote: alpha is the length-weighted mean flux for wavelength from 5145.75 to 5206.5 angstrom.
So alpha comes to 31.8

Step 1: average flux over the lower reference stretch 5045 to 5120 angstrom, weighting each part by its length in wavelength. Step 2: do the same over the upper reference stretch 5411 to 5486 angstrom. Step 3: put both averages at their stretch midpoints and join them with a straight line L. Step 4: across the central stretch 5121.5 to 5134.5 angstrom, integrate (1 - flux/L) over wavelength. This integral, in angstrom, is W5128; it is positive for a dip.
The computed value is 1.1 angstrom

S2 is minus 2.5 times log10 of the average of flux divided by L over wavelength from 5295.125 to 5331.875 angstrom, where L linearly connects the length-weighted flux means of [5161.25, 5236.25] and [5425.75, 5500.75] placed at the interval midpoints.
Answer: -0.07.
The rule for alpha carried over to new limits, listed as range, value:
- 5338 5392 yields 36.7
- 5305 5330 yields 36.8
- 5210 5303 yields 35.8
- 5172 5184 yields 29.8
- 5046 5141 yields 34.6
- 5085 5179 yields 32.9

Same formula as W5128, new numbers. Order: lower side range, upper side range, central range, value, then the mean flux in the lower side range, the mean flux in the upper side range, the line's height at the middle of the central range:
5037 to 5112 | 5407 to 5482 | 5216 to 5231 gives 0.0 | 35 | 36.2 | 35.5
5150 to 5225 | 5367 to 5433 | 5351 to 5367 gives -0.7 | 32.6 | 36.1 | 35.4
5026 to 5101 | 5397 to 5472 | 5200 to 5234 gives 0.5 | 35.2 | 36.1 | 35.5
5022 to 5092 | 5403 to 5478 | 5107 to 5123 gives 0.4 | 35.2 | 36.1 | 35.4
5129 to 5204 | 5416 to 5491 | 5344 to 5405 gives -2.6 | 32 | 36.2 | 35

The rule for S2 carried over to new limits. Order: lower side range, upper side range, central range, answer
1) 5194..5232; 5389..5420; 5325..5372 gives -0.017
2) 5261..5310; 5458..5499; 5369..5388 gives -0.030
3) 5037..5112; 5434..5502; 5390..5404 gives 0.007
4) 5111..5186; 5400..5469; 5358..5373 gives -0.032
